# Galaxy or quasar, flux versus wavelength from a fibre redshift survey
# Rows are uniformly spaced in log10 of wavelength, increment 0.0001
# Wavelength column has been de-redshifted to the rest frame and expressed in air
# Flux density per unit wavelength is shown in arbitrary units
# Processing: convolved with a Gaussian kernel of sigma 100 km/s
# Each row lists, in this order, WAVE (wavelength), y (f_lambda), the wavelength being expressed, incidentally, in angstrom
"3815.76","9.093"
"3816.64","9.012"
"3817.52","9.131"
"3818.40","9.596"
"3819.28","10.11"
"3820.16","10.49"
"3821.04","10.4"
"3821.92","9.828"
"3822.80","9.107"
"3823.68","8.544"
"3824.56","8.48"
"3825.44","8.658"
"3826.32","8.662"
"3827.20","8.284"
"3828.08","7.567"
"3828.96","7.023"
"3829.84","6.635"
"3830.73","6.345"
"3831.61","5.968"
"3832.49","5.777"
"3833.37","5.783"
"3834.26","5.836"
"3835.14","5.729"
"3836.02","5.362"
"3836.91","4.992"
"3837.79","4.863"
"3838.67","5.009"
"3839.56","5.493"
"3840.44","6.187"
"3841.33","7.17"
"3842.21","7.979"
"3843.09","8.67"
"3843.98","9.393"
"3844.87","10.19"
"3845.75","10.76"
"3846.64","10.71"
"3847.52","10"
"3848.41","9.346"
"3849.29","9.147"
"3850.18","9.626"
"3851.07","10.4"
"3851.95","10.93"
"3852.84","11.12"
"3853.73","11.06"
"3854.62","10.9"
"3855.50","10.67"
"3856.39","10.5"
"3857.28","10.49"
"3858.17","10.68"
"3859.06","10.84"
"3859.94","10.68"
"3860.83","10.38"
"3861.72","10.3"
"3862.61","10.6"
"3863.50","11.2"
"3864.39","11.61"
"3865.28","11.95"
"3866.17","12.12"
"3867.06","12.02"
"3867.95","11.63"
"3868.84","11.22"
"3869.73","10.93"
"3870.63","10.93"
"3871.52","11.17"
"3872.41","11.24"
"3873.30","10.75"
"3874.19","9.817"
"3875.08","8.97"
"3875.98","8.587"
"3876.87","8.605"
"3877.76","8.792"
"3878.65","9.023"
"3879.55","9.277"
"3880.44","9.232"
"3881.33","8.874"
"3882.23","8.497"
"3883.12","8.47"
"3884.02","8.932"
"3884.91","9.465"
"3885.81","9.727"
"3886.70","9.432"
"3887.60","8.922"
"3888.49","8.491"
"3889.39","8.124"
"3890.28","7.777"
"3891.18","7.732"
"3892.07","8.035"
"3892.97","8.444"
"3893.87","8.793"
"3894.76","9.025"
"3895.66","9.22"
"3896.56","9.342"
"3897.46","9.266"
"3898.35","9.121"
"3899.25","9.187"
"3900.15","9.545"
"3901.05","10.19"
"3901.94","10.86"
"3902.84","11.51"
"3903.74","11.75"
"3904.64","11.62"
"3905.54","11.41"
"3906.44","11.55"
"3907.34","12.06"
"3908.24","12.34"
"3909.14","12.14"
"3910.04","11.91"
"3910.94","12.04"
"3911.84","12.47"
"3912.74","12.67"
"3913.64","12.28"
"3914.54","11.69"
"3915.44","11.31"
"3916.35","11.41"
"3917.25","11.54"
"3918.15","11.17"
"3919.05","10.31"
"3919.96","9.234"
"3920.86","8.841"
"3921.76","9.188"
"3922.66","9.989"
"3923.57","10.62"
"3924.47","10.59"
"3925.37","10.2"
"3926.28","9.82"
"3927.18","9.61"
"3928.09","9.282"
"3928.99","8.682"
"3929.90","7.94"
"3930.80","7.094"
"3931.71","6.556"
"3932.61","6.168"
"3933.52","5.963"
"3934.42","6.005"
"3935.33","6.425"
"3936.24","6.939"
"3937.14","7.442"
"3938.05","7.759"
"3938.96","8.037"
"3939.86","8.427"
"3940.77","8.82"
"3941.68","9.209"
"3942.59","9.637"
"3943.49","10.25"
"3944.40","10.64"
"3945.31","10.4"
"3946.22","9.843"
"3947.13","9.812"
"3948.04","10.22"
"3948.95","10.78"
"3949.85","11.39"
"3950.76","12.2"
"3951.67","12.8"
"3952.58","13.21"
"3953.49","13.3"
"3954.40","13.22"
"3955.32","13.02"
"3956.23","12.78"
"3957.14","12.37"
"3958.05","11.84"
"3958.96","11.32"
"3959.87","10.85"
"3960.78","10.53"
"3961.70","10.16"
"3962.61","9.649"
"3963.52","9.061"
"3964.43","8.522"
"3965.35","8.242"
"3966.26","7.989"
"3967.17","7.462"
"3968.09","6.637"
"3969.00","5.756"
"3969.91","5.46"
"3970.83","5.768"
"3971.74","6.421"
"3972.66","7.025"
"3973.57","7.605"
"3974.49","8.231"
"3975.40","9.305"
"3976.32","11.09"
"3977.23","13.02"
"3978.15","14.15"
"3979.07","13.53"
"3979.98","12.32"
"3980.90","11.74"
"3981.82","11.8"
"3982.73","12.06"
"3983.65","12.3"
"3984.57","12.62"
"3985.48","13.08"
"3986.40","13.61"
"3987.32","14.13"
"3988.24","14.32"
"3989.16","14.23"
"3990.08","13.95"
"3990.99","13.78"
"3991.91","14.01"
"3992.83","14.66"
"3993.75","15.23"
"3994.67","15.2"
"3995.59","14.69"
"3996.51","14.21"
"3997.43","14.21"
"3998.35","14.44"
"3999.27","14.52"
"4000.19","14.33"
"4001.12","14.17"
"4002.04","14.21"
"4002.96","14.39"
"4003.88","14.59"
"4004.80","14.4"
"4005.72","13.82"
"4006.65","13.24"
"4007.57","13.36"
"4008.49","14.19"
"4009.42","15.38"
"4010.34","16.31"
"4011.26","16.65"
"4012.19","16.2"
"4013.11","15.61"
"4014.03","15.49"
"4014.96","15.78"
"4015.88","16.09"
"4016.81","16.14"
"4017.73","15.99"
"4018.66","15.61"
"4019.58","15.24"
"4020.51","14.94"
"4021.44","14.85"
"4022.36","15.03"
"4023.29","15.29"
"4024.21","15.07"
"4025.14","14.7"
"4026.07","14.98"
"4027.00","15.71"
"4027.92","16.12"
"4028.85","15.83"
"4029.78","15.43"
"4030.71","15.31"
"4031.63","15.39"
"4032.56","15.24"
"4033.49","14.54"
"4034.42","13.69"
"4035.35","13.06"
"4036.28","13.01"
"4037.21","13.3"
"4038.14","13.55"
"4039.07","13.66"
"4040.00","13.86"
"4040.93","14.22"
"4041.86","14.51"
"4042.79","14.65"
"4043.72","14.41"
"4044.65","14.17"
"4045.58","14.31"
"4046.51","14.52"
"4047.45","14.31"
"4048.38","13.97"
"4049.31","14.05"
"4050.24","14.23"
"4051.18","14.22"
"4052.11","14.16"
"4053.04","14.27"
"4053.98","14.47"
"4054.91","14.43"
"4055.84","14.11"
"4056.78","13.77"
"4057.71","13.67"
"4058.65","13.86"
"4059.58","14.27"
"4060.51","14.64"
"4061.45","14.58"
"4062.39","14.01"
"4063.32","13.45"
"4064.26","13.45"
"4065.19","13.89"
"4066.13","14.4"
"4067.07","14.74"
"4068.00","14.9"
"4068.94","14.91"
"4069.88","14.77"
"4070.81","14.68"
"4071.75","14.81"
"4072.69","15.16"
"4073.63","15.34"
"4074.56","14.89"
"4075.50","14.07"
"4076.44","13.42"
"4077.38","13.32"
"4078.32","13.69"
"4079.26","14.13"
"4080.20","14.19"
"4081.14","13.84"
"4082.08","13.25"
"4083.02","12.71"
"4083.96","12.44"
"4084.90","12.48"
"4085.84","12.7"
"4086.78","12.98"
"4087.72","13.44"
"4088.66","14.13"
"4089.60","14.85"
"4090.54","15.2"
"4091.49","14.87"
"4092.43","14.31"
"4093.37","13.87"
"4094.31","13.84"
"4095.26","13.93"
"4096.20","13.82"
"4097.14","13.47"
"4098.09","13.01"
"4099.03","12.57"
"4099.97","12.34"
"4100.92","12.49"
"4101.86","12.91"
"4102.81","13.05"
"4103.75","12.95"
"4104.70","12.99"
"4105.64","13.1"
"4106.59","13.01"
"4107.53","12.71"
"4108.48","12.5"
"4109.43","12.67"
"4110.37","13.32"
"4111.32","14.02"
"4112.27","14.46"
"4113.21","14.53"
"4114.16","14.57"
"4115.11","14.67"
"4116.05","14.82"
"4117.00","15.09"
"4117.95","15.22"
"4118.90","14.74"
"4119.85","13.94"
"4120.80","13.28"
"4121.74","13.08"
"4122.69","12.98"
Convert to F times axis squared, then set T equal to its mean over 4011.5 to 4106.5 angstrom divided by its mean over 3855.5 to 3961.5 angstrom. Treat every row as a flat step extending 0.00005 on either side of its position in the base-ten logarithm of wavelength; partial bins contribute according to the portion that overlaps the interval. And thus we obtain 1.52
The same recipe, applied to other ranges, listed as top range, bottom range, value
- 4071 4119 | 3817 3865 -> 1.77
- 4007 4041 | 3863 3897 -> 1.67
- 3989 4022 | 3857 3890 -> 1.58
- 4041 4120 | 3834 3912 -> 1.60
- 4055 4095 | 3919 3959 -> 1.55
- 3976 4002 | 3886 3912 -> 1.42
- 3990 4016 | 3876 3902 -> 1.74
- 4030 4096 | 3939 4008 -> 1.27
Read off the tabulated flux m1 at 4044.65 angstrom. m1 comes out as 14.17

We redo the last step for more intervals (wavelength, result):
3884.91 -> 9.465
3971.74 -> 6.421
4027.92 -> 16.12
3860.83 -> 10.38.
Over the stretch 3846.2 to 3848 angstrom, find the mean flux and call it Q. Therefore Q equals 10.3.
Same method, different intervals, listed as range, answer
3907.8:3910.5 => 12.1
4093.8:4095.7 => 13.9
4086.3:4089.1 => 13.5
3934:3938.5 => 6.91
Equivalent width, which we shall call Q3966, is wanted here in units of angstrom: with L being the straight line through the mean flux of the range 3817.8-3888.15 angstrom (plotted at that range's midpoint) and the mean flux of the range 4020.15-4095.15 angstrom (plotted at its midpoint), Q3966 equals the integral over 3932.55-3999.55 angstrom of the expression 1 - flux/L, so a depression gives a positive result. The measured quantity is 6.89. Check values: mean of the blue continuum 9.18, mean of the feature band 10.8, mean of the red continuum 14.3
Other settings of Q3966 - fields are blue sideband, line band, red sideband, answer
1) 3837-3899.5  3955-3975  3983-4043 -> 6.2 angstrom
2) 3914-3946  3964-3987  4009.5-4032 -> 4.8 angstrom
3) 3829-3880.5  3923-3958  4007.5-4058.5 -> 6.5 angstrom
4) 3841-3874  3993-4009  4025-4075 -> -1.1 angstrom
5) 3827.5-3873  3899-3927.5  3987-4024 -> 1.1 angstrom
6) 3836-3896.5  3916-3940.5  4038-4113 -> 4.7 angstrom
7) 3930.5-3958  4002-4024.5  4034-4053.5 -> -4.3 angstrom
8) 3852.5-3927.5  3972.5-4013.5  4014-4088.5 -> -1.9 angstrom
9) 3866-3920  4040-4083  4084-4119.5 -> -4.1 angstrom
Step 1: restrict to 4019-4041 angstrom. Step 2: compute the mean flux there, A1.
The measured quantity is 14.7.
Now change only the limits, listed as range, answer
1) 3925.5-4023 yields 11.6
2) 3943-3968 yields 10.7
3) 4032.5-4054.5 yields 14.1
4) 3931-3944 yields 7.69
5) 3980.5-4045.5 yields 14.5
